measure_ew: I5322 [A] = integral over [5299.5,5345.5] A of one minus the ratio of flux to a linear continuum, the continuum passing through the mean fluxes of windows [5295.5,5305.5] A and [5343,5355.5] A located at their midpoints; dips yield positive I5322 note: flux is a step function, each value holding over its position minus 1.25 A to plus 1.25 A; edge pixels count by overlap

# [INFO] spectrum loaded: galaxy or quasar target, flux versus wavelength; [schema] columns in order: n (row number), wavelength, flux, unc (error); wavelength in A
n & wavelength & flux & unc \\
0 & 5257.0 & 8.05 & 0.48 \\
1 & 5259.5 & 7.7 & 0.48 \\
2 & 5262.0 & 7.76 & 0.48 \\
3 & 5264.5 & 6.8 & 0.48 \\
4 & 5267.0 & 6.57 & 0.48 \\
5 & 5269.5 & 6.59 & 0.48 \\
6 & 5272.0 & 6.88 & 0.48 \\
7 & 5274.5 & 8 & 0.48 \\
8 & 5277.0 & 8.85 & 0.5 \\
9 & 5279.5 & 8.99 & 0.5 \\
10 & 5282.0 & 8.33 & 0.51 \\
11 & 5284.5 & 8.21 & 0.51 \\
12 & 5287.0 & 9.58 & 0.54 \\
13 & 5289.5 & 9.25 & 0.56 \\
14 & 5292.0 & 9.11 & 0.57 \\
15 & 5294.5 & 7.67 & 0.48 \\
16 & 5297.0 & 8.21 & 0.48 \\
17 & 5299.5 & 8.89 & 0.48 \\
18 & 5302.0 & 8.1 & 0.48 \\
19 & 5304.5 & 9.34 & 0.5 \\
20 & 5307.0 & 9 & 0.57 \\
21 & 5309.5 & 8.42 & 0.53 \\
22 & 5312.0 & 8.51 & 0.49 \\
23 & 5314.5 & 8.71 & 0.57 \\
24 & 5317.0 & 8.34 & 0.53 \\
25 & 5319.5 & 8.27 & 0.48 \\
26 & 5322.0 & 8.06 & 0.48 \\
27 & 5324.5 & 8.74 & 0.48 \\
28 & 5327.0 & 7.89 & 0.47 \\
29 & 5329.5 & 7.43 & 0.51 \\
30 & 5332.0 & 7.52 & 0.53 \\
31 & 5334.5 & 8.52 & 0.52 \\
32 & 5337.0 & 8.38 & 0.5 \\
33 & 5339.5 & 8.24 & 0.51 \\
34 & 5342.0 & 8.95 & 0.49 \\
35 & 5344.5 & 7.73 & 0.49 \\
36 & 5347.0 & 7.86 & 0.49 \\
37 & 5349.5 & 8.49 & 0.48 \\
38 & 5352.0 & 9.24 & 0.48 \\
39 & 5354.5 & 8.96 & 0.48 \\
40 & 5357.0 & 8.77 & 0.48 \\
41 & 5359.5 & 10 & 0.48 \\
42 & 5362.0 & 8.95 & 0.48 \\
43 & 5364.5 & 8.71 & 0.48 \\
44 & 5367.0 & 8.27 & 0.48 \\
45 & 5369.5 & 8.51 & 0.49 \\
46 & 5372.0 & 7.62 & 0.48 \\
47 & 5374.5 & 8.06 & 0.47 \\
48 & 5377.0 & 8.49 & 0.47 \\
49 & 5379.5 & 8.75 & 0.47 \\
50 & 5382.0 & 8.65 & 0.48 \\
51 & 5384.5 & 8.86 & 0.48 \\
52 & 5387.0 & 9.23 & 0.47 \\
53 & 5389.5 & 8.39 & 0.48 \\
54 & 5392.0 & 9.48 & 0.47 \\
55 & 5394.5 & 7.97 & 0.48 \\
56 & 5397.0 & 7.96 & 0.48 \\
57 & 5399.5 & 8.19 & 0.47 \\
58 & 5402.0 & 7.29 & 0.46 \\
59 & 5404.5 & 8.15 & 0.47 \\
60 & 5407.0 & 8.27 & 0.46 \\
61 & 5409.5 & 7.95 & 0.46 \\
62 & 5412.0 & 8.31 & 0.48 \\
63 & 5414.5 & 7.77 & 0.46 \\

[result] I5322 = 0.9 A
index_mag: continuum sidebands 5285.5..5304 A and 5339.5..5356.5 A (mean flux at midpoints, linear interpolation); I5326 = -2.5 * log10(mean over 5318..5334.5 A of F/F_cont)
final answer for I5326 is 0.07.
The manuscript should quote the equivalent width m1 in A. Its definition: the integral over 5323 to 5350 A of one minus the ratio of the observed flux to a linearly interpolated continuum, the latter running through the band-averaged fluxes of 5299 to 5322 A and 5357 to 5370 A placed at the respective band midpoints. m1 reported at 1.8 A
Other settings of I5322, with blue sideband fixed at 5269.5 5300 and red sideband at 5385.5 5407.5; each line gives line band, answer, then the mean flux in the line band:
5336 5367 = -1.2 A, 8.68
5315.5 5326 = 0.0 A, 8.35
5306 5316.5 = -0.3 A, 8.63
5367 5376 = 0.3 A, 8.1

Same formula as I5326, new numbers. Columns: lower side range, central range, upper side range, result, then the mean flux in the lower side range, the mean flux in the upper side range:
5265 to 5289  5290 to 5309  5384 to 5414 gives -0.07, 8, 8.31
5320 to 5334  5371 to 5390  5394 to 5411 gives -0.07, 7.98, 7.97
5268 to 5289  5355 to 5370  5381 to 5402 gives -0.06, 8.2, 8.51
